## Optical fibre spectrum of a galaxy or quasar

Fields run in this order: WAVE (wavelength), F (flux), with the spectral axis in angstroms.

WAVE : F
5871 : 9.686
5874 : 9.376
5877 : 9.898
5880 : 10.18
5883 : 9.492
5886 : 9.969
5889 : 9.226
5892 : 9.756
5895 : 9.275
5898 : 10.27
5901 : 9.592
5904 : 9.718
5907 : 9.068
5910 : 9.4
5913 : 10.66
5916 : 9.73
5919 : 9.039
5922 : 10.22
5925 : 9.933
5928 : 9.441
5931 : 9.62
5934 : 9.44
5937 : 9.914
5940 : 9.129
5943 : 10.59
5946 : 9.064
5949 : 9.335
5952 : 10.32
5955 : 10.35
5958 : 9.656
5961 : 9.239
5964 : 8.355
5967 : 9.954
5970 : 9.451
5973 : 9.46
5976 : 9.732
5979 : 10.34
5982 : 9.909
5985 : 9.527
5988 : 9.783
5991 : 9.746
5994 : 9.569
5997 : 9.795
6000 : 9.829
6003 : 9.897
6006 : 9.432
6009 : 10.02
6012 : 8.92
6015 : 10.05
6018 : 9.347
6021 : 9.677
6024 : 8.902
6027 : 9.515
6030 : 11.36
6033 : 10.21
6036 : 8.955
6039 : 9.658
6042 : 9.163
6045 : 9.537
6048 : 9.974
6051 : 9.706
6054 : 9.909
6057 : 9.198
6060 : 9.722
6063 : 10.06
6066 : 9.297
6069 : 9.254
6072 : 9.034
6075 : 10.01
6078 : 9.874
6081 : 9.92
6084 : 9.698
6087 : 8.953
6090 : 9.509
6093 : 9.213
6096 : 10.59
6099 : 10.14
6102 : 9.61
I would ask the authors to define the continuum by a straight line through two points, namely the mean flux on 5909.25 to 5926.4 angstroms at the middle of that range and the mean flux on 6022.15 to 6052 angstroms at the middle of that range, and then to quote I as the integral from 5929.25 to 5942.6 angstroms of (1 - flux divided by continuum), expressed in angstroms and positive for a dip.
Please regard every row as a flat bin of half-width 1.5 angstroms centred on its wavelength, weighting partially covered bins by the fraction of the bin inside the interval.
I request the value 0.3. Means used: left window 9.85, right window 9.7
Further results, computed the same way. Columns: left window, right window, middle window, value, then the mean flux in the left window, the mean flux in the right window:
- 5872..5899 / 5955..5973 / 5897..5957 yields -1.1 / 9.7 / 9.43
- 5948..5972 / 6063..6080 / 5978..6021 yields -0.6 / 9.59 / 9.56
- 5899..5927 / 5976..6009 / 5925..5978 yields 0.8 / 9.71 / 9.79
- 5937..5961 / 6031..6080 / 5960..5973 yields 0.6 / 9.75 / 9.62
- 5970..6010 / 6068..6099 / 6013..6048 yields 0.1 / 9.76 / 9.64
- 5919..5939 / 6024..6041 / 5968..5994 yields 0.1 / 9.69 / 9.83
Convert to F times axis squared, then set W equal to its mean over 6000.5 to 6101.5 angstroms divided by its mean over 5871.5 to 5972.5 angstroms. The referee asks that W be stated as 1.04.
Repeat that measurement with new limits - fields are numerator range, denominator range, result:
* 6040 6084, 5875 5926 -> 1.04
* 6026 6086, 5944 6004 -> 1.03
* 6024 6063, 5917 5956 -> 1.04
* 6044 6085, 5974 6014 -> 1.02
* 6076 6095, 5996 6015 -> 1.02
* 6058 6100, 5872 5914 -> 1.06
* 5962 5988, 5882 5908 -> 1.03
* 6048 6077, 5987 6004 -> 1.01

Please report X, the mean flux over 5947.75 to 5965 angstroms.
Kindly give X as 9.58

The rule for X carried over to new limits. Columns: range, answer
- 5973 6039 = 9.73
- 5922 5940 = 9.67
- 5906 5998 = 9.67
